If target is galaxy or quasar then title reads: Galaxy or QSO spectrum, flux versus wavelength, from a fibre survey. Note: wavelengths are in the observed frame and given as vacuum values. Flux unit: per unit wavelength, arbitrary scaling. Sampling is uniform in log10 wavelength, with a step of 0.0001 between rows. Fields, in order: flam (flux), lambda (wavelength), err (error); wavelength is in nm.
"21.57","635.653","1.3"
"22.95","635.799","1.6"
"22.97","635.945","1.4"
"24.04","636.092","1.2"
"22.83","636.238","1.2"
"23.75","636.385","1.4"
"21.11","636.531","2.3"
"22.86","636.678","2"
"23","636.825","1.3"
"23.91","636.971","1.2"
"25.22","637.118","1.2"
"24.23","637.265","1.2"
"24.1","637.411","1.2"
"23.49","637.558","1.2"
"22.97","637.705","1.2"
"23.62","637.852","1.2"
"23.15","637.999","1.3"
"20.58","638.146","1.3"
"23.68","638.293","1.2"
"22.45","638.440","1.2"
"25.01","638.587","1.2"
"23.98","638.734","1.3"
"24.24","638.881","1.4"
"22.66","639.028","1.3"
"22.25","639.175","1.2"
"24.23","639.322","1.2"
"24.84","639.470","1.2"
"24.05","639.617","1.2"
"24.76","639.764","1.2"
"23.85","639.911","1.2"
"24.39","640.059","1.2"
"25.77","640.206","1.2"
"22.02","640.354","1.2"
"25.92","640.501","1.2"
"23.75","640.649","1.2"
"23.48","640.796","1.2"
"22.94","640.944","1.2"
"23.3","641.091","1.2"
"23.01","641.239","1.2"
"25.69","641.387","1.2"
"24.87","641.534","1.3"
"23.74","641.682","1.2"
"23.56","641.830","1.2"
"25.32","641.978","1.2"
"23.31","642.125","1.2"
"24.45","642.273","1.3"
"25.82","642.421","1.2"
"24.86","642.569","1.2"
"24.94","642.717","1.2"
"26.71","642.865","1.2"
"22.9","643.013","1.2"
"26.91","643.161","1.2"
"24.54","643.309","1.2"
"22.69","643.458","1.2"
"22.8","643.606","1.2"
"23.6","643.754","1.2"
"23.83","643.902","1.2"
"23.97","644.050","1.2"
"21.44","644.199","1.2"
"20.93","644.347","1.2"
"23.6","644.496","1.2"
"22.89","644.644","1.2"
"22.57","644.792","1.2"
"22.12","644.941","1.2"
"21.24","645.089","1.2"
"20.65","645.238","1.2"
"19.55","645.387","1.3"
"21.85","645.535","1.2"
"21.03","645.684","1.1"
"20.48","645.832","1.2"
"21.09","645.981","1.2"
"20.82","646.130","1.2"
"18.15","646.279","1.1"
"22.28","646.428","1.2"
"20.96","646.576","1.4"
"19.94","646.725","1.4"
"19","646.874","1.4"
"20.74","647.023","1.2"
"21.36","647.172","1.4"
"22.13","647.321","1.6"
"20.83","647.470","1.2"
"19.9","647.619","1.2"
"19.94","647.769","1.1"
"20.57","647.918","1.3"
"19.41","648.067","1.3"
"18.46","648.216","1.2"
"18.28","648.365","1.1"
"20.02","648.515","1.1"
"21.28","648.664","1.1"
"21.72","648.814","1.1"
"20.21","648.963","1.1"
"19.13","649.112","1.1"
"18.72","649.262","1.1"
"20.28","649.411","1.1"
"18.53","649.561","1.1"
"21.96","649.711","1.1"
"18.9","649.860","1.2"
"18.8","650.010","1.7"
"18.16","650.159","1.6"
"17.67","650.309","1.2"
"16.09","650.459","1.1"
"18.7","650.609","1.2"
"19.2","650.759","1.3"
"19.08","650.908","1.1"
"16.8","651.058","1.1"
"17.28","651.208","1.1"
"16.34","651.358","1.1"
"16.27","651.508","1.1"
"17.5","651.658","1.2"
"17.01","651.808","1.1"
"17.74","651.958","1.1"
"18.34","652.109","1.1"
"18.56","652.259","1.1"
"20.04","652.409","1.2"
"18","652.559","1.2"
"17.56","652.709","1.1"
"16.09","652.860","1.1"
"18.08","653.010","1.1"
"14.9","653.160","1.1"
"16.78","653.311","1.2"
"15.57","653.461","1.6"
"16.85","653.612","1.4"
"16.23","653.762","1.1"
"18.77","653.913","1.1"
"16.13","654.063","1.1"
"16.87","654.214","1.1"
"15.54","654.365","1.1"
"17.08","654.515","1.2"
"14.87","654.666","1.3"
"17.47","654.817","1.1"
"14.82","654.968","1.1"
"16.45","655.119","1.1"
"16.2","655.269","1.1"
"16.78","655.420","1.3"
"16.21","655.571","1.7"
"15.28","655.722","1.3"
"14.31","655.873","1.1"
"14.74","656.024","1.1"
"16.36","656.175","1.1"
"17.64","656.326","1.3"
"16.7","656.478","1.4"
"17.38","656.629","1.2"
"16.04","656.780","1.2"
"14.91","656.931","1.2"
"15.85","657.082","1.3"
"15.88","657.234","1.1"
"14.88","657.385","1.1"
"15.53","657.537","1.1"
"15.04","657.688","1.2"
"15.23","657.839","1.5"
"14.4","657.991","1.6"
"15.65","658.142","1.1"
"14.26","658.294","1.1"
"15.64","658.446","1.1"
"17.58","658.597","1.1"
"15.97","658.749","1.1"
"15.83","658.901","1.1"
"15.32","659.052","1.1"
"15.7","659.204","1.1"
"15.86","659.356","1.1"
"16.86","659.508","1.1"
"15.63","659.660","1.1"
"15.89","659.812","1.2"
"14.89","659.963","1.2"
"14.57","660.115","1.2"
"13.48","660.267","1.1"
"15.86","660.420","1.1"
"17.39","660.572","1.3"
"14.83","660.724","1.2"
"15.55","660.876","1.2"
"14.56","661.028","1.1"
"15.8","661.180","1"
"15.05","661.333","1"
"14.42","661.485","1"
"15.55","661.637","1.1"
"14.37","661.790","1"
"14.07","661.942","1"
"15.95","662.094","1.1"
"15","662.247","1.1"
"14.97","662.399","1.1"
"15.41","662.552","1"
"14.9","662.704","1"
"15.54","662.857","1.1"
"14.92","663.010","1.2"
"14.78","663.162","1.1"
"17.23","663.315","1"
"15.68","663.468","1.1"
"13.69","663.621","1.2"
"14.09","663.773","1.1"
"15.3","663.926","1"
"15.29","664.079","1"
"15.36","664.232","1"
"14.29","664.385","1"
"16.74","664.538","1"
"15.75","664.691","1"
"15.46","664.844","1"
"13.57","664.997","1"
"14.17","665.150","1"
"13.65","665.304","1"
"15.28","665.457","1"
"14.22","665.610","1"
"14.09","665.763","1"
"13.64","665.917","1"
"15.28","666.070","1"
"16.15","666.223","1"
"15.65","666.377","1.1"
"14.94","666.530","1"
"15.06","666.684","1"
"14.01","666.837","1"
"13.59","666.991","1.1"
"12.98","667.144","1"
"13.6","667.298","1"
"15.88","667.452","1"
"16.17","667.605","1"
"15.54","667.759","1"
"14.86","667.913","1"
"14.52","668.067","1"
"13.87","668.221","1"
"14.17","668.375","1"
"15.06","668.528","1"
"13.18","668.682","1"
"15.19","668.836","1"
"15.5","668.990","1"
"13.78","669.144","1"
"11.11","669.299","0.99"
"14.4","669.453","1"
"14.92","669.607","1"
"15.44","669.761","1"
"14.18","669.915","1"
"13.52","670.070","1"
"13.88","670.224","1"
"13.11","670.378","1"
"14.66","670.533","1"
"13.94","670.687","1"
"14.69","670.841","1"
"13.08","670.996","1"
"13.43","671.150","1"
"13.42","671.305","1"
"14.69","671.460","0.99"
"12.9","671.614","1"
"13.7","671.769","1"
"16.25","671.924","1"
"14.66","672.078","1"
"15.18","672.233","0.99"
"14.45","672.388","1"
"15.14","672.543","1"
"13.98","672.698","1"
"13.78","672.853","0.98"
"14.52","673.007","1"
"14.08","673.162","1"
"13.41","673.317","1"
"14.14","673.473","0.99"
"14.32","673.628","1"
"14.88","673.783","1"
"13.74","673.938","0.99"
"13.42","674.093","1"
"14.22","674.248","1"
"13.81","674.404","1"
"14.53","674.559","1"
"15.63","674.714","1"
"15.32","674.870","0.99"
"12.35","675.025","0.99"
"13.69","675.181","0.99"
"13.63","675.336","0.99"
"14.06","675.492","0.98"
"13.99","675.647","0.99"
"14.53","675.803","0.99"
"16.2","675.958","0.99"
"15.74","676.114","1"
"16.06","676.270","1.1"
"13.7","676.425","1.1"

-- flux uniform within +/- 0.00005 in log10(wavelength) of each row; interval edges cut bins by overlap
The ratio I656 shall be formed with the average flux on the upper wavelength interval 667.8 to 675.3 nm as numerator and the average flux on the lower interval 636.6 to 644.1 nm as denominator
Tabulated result 0.6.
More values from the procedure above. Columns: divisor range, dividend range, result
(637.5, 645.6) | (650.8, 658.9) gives 0.70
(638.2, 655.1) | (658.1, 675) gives 0.71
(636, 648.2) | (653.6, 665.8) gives 0.68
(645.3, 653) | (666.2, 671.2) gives 0.75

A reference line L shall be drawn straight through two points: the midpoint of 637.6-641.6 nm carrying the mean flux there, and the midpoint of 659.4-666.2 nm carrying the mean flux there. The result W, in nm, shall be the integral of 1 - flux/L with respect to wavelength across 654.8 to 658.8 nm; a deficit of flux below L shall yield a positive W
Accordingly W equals 0.35 nm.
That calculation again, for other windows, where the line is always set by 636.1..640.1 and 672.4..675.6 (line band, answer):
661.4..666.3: 0.53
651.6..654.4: 0.35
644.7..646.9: 0.07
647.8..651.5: 0.28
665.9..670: 0.30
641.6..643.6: -0.20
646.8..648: 0.03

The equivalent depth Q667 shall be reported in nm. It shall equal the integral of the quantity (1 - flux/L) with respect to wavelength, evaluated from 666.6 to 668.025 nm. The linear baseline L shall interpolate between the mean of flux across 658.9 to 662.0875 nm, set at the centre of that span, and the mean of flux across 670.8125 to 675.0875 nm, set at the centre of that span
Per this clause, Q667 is 0.007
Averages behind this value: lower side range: 15.3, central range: 14.6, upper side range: 14.2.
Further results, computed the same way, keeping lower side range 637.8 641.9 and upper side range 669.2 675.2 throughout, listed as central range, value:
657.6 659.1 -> 0.226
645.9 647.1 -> 0.078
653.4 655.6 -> 0.341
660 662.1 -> 0.286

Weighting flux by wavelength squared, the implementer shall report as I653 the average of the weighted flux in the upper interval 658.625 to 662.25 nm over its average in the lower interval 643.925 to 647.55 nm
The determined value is 0.76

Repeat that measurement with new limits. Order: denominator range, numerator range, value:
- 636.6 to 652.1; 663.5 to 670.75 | 0.72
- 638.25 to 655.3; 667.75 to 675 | 0.74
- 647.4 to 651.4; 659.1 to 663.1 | 0.83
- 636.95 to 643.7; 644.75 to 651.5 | 0.84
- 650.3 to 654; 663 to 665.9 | 0.89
